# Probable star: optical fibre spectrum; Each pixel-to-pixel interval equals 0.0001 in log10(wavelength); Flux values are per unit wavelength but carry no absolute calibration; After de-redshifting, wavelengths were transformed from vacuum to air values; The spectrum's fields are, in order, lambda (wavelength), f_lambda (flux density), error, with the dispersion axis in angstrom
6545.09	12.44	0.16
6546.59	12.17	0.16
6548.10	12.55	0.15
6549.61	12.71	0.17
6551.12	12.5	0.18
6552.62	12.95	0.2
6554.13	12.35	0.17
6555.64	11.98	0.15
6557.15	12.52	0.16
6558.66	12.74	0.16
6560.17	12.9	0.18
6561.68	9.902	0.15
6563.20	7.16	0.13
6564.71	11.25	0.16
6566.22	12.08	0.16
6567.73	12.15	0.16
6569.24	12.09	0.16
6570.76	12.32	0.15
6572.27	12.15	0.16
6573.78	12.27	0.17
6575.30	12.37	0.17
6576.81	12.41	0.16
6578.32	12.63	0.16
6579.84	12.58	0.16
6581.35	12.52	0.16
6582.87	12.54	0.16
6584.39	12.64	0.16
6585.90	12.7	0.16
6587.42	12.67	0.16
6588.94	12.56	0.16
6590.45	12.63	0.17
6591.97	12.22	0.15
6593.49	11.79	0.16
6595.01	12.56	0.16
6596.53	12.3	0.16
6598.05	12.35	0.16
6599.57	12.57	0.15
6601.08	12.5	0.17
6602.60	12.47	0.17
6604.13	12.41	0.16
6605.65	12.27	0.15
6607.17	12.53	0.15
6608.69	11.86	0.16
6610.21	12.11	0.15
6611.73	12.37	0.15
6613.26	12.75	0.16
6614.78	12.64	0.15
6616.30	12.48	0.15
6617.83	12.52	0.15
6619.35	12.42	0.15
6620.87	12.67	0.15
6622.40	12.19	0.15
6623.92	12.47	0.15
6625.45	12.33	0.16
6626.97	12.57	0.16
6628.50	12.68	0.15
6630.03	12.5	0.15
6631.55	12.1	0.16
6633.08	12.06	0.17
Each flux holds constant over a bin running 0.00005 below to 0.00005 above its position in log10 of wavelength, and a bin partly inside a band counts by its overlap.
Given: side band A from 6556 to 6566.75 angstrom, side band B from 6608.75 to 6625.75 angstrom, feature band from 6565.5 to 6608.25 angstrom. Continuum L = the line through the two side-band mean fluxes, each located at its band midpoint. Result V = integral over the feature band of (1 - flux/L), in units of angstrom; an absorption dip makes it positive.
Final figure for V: -2.3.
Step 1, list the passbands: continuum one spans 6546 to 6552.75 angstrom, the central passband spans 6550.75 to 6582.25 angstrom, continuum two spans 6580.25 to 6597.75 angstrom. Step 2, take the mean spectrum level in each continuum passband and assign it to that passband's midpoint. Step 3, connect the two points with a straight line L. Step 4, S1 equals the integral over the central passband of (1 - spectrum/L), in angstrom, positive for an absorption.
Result 1.3 angstrom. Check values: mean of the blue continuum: 12.6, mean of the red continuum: 12.5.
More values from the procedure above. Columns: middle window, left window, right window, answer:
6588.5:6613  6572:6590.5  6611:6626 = 0.30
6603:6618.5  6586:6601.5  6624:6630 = 0.09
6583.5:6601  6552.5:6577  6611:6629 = -0.43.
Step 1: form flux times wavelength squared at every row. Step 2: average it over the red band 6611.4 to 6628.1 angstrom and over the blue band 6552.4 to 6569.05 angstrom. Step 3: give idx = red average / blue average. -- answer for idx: 1.1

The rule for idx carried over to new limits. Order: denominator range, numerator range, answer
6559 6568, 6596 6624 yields 1.15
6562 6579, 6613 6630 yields 1.09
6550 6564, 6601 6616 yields 1.08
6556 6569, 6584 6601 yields 1.10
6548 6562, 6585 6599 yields 1.02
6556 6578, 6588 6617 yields 1.07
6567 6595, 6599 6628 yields 1.01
